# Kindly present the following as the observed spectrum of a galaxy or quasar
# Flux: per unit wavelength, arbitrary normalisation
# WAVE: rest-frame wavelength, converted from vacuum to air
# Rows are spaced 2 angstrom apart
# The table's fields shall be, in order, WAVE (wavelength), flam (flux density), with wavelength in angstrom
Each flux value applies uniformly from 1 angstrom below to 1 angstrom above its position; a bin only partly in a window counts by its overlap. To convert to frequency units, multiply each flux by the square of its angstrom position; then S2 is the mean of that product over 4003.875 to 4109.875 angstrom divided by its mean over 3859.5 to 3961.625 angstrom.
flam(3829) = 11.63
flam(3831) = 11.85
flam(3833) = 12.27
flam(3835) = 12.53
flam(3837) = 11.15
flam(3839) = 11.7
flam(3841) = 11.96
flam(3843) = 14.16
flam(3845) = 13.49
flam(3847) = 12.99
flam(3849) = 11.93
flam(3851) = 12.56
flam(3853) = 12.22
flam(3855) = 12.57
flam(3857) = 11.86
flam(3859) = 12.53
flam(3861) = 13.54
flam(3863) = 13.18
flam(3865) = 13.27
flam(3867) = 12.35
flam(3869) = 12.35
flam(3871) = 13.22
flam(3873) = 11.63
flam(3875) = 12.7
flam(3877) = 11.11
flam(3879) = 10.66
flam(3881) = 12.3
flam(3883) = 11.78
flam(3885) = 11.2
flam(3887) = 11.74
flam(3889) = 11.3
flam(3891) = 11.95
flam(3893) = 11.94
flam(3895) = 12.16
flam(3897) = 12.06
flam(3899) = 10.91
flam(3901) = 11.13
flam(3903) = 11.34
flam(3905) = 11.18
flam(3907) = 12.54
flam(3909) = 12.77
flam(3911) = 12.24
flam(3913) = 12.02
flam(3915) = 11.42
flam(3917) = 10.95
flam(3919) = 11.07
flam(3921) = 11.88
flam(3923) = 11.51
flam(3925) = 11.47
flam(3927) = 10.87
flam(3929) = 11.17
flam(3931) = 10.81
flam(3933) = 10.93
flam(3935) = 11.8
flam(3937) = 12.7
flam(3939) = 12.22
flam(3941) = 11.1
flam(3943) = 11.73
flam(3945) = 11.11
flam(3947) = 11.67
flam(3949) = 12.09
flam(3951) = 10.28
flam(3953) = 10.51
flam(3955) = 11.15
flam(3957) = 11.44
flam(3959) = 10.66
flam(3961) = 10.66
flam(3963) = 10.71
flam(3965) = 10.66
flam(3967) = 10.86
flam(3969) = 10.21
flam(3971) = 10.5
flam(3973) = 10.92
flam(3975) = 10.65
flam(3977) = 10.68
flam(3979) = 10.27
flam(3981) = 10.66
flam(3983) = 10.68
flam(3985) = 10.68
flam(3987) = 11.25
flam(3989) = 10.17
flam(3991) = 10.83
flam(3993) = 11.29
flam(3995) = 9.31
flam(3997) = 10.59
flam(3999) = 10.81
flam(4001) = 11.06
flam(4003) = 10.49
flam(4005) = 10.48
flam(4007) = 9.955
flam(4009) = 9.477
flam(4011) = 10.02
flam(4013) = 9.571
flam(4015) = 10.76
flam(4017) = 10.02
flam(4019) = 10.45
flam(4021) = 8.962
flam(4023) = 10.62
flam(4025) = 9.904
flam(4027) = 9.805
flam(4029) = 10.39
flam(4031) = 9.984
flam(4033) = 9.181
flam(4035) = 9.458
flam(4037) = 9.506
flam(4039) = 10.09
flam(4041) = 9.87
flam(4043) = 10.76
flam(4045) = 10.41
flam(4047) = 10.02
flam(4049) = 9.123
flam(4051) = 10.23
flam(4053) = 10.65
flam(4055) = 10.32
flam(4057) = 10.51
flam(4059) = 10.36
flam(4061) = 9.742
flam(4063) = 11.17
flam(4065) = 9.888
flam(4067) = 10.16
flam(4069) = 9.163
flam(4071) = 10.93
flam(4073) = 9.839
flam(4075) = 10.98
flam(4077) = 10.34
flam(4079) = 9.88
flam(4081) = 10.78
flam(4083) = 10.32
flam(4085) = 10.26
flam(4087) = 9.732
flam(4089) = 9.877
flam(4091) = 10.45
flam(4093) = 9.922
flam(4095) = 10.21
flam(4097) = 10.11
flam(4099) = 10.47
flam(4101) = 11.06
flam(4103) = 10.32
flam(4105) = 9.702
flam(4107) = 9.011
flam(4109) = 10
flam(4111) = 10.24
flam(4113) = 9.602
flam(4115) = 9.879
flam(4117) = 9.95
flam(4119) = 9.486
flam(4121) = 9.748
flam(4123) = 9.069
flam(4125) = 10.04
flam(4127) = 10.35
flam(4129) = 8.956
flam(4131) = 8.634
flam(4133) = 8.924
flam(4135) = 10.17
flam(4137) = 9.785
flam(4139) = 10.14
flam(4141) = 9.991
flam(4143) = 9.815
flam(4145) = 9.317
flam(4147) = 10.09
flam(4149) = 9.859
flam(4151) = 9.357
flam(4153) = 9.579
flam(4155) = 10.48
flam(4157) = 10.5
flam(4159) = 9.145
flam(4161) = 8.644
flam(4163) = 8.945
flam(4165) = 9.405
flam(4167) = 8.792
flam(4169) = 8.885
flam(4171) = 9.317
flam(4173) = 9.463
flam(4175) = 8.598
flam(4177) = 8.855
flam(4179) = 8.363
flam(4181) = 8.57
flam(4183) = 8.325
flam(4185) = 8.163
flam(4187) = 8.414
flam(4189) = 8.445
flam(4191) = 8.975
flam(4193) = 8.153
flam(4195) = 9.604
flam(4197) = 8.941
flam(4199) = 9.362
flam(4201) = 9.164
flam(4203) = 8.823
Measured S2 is 0.93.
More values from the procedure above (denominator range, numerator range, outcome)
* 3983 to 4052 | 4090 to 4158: 1.02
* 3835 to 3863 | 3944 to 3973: 0.92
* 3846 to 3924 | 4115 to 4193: 0.89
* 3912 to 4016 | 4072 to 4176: 0.97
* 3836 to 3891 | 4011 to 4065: 0.90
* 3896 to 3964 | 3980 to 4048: 0.93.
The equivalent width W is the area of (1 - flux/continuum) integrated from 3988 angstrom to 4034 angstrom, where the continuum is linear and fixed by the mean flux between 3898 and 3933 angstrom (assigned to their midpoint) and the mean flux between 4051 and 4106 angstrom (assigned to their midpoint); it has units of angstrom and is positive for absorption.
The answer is 2.5 angstrom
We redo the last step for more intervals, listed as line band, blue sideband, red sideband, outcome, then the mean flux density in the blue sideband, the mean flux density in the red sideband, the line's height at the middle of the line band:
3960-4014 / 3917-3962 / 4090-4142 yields 2.1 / 11.3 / 9.85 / 10.9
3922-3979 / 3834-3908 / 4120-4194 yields 1.2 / 12.1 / 9.25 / 11.3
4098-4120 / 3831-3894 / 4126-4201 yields -0.5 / 12.3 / 9.22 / 9.77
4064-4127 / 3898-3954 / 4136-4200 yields -1.1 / 11.5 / 9.2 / 9.88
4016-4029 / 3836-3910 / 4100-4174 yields 0.9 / 12.1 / 9.64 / 10.7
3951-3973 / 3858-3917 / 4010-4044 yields 0.4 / 12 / 9.96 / 10.9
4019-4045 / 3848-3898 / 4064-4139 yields 1.7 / 12.2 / 9.95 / 10.6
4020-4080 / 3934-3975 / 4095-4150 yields 1.8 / 11.1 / 9.81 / 10.4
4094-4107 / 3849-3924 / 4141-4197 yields -0.5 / 12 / 9.13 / 9.82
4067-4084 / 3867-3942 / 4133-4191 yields -0.3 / 11.7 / 9.25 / 10.1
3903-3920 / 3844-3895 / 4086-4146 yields 0.1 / 12.3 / 9.83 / 11.8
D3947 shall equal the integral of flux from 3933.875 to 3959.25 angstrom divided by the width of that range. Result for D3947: 11.4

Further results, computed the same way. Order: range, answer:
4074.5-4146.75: 9.93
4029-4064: 10.1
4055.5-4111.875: 10.2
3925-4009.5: 10.9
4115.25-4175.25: 9.53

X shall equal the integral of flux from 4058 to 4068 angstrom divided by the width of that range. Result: 10.3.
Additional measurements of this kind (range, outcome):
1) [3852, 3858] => 12.2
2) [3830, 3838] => 11.9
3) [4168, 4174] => 9.22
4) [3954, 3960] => 11.1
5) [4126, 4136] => 9.41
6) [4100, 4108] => 10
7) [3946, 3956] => 11.1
